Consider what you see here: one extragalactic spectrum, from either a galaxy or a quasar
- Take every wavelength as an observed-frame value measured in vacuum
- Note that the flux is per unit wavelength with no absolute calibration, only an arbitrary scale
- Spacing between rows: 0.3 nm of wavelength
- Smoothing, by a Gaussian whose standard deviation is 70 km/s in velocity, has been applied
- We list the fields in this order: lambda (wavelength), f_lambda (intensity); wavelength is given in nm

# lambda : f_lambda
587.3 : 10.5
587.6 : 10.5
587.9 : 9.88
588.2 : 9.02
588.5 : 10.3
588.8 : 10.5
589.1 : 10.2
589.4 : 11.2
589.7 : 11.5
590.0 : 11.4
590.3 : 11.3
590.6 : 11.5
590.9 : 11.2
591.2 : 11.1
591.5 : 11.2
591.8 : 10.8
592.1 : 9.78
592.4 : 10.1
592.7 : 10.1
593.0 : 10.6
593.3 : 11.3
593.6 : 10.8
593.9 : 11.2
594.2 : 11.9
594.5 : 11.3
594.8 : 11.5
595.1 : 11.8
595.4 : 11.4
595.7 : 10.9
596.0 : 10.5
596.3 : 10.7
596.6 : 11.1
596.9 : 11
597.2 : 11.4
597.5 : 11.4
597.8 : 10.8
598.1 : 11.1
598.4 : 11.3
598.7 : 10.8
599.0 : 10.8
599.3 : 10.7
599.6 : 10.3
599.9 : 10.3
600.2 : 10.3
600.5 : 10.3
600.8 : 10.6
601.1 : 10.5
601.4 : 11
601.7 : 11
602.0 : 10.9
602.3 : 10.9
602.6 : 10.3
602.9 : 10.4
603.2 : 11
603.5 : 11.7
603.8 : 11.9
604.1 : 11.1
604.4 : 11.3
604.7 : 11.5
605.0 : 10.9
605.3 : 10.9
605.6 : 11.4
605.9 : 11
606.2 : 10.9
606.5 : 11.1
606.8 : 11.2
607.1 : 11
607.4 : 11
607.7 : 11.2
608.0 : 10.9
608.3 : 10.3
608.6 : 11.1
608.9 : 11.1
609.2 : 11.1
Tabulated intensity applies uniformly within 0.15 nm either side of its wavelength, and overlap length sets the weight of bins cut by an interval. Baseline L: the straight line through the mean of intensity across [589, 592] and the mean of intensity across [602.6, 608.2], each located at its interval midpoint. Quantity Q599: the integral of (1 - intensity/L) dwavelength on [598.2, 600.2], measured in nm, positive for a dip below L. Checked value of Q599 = 0.08 nm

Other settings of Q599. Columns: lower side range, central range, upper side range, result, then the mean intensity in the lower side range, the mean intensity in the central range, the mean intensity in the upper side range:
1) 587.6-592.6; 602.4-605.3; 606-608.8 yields -0.05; 10.7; 11.1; 11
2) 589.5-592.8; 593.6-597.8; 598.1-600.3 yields -0.16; 10.9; 11.2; 10.7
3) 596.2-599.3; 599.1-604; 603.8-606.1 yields 0.16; 11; 10.8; 11.2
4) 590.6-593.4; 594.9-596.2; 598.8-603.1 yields -0.06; 10.7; 11.1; 10.6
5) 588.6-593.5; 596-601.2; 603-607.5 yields 0.12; 10.9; 10.8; 11.2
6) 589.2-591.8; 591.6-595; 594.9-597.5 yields 0.10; 11.3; 10.9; 11.1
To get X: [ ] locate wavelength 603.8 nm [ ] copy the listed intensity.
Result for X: 11.9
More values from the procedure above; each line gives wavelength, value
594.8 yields 11.5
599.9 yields 10.3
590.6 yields 11.5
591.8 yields 10.8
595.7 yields 10.9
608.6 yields 11.1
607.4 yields 11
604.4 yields 11.3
